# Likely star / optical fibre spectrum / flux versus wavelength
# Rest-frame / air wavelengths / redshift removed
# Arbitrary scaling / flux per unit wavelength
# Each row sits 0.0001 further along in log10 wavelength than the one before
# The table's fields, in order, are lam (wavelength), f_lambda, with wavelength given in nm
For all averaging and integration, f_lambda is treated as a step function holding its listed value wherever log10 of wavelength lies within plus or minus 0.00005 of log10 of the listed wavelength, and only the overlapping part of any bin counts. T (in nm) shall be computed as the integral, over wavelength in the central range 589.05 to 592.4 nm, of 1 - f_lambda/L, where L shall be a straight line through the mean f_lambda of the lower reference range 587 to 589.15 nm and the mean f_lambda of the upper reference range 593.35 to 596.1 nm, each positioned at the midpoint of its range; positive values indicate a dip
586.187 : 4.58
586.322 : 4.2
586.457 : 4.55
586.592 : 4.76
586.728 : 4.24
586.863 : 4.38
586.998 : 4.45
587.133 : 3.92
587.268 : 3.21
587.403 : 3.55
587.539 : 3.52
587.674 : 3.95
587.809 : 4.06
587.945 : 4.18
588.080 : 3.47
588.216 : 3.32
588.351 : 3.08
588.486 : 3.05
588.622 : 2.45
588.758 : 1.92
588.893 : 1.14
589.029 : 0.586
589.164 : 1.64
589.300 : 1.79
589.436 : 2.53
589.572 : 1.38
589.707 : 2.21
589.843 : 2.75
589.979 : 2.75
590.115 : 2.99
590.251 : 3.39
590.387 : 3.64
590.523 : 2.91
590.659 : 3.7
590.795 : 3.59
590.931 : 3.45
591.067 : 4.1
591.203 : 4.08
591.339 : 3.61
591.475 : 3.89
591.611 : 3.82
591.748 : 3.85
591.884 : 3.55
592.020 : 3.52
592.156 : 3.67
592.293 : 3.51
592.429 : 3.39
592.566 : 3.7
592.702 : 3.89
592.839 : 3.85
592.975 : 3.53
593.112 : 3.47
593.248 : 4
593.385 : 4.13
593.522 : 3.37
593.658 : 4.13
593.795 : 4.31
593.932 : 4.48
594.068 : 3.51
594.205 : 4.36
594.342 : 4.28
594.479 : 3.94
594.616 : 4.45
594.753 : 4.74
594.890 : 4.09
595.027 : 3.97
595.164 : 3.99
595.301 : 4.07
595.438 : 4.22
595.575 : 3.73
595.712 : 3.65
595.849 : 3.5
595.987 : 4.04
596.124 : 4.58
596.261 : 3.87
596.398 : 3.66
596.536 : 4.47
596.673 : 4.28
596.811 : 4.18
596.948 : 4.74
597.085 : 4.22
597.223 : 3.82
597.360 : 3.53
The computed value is 0.31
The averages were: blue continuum 3.04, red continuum 4.06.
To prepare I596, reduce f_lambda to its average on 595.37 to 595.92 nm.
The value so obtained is 3.77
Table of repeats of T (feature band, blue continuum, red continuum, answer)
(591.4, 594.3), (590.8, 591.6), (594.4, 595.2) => 0.13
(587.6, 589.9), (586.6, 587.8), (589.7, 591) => 0.67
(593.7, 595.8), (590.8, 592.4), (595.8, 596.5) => -0.12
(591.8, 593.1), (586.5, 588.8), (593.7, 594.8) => 0.15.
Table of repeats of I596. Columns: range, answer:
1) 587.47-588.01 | 3.92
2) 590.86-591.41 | 3.81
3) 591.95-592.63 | 3.56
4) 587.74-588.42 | 3.62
